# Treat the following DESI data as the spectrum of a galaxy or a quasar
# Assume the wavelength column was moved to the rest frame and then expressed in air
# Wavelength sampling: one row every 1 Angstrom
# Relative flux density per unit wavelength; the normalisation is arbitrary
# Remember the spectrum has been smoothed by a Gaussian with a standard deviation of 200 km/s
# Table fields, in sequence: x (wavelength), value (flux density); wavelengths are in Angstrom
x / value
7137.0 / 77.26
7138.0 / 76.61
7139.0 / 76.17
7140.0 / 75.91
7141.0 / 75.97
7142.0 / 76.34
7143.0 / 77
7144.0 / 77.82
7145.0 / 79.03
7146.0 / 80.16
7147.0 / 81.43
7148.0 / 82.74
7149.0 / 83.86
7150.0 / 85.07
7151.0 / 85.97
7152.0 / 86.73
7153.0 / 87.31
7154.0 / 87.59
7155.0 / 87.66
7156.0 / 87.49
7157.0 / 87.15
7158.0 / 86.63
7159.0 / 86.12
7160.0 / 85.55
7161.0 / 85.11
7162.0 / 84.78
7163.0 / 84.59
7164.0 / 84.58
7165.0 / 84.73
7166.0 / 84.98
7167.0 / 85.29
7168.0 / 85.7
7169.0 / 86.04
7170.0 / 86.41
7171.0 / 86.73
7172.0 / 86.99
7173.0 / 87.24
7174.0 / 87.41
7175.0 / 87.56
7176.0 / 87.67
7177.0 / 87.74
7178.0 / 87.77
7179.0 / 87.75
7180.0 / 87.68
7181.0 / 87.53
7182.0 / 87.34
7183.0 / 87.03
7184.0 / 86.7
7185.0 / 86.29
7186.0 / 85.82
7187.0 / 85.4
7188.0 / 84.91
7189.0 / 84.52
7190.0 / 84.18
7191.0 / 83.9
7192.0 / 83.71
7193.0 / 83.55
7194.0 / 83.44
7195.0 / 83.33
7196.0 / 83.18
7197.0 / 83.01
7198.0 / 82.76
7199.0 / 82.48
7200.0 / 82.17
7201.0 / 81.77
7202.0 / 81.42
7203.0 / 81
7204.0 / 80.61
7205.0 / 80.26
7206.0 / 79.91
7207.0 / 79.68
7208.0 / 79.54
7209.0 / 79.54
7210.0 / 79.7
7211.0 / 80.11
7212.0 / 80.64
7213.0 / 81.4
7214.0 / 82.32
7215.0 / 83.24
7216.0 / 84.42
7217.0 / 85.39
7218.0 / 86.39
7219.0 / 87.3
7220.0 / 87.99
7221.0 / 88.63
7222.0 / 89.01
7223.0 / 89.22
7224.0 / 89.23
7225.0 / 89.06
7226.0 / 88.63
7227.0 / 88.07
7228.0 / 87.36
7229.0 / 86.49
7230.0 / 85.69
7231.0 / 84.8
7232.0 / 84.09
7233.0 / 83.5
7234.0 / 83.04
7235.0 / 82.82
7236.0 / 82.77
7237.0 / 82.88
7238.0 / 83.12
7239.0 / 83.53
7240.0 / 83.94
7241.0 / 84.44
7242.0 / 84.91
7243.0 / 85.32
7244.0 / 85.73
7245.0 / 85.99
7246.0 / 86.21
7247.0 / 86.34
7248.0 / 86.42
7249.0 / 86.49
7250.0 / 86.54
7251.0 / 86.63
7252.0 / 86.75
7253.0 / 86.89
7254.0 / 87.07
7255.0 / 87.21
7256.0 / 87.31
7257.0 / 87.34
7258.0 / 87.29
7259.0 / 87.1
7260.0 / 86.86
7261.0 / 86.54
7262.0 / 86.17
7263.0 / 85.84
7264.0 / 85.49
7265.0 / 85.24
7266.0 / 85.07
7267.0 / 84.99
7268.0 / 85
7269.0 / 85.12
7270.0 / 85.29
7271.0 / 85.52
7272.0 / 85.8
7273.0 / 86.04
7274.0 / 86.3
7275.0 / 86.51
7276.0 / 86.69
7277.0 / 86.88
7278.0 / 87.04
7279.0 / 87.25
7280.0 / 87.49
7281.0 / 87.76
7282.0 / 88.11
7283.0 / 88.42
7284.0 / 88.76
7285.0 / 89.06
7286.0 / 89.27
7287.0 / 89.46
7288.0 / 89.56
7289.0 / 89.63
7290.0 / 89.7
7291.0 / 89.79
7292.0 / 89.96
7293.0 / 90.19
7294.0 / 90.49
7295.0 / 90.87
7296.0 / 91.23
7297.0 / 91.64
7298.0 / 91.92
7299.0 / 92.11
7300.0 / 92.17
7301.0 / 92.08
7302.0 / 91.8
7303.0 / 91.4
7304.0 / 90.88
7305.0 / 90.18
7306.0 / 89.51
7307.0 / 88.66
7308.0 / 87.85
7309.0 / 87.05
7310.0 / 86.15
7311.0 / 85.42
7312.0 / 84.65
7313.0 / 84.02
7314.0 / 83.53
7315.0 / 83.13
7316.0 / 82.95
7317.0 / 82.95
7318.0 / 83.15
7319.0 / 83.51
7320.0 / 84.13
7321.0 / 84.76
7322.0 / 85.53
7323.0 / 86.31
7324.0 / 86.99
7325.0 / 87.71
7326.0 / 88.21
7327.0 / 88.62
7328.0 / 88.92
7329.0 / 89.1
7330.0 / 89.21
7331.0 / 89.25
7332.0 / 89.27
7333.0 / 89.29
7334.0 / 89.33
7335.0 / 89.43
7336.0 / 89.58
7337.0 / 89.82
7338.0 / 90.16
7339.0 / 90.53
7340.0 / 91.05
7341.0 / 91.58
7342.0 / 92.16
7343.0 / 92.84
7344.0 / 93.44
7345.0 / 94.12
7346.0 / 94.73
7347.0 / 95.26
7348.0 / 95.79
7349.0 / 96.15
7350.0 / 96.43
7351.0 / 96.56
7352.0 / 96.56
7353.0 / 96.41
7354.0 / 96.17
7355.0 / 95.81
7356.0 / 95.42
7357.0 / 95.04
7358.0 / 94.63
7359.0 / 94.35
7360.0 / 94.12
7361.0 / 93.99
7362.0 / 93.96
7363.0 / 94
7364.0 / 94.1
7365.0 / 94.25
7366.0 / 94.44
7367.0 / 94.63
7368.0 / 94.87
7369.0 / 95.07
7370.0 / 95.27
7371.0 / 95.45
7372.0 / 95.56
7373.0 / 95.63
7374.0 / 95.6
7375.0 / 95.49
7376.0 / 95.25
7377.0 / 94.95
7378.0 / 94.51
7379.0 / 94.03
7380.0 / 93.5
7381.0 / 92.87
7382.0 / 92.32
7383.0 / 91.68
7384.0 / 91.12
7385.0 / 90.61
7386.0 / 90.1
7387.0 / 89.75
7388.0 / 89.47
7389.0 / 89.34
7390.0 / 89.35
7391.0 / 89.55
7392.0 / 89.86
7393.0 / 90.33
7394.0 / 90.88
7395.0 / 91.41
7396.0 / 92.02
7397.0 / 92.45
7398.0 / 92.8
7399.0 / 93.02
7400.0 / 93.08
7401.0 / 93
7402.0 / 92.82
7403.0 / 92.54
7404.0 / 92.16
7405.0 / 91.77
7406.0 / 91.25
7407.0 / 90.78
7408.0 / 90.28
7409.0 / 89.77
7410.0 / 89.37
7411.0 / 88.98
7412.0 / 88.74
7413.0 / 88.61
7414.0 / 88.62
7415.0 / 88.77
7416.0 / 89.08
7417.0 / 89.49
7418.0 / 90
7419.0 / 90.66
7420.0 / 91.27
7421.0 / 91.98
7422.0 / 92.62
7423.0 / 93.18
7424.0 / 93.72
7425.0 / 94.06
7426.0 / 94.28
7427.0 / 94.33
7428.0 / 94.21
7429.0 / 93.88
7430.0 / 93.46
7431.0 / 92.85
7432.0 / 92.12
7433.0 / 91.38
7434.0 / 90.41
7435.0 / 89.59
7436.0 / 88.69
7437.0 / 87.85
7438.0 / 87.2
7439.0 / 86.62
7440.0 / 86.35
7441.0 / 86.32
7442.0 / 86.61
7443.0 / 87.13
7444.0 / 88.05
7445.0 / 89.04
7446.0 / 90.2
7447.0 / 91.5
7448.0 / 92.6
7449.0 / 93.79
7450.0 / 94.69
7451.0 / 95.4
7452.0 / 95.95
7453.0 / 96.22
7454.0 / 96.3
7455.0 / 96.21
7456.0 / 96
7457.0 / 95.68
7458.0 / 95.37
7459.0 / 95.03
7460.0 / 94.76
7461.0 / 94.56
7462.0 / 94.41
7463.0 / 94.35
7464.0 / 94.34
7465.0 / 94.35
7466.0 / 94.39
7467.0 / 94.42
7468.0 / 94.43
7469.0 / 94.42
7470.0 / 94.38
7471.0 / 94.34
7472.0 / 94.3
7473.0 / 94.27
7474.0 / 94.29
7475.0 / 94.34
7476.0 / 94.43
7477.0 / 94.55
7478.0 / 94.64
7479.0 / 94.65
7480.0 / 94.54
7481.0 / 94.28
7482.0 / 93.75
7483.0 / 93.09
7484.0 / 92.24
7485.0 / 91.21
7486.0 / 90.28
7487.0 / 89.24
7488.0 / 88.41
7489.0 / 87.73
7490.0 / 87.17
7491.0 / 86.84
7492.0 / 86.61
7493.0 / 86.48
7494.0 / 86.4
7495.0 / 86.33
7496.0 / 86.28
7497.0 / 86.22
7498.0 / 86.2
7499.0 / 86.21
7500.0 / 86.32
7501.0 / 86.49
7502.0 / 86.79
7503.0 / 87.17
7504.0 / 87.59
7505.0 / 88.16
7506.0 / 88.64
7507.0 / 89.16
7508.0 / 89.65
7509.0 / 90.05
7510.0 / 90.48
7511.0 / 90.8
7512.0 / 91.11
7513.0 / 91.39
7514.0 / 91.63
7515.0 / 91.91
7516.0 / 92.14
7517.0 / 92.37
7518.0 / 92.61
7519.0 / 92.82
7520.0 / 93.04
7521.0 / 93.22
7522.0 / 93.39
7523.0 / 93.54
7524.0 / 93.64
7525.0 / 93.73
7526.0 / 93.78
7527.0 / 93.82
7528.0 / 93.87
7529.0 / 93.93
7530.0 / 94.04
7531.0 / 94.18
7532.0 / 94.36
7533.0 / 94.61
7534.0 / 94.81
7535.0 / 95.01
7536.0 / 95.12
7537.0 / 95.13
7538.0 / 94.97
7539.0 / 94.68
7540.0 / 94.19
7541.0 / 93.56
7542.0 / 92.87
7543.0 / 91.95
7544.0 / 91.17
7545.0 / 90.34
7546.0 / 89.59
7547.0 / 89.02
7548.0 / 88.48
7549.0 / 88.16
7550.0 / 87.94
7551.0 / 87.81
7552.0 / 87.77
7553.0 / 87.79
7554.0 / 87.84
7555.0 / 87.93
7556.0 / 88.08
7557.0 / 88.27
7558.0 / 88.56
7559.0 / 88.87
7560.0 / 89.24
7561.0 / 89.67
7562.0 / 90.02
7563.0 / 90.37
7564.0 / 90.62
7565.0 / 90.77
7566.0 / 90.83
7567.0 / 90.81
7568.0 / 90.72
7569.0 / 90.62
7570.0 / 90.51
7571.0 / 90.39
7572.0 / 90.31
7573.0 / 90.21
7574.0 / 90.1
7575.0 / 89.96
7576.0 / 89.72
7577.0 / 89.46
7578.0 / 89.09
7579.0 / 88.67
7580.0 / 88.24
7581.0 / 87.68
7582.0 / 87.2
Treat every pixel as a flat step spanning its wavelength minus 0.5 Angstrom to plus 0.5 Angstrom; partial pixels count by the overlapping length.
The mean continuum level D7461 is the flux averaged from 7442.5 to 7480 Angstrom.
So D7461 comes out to 94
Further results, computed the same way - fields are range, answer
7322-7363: 92.1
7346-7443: 92.3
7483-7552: 90.7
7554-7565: 89.2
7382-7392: 90.2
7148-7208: 85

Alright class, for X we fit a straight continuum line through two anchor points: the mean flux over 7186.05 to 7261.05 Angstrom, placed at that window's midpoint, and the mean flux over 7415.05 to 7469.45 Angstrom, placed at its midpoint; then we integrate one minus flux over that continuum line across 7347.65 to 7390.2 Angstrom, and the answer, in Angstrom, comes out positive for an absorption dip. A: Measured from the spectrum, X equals -2.1 Angstrom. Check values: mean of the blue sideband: 84.6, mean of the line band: 94.1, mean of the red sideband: 92.3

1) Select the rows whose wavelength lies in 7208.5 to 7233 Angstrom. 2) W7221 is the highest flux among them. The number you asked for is 89.23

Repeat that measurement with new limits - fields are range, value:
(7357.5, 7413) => 95.63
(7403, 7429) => 94.33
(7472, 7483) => 94.65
